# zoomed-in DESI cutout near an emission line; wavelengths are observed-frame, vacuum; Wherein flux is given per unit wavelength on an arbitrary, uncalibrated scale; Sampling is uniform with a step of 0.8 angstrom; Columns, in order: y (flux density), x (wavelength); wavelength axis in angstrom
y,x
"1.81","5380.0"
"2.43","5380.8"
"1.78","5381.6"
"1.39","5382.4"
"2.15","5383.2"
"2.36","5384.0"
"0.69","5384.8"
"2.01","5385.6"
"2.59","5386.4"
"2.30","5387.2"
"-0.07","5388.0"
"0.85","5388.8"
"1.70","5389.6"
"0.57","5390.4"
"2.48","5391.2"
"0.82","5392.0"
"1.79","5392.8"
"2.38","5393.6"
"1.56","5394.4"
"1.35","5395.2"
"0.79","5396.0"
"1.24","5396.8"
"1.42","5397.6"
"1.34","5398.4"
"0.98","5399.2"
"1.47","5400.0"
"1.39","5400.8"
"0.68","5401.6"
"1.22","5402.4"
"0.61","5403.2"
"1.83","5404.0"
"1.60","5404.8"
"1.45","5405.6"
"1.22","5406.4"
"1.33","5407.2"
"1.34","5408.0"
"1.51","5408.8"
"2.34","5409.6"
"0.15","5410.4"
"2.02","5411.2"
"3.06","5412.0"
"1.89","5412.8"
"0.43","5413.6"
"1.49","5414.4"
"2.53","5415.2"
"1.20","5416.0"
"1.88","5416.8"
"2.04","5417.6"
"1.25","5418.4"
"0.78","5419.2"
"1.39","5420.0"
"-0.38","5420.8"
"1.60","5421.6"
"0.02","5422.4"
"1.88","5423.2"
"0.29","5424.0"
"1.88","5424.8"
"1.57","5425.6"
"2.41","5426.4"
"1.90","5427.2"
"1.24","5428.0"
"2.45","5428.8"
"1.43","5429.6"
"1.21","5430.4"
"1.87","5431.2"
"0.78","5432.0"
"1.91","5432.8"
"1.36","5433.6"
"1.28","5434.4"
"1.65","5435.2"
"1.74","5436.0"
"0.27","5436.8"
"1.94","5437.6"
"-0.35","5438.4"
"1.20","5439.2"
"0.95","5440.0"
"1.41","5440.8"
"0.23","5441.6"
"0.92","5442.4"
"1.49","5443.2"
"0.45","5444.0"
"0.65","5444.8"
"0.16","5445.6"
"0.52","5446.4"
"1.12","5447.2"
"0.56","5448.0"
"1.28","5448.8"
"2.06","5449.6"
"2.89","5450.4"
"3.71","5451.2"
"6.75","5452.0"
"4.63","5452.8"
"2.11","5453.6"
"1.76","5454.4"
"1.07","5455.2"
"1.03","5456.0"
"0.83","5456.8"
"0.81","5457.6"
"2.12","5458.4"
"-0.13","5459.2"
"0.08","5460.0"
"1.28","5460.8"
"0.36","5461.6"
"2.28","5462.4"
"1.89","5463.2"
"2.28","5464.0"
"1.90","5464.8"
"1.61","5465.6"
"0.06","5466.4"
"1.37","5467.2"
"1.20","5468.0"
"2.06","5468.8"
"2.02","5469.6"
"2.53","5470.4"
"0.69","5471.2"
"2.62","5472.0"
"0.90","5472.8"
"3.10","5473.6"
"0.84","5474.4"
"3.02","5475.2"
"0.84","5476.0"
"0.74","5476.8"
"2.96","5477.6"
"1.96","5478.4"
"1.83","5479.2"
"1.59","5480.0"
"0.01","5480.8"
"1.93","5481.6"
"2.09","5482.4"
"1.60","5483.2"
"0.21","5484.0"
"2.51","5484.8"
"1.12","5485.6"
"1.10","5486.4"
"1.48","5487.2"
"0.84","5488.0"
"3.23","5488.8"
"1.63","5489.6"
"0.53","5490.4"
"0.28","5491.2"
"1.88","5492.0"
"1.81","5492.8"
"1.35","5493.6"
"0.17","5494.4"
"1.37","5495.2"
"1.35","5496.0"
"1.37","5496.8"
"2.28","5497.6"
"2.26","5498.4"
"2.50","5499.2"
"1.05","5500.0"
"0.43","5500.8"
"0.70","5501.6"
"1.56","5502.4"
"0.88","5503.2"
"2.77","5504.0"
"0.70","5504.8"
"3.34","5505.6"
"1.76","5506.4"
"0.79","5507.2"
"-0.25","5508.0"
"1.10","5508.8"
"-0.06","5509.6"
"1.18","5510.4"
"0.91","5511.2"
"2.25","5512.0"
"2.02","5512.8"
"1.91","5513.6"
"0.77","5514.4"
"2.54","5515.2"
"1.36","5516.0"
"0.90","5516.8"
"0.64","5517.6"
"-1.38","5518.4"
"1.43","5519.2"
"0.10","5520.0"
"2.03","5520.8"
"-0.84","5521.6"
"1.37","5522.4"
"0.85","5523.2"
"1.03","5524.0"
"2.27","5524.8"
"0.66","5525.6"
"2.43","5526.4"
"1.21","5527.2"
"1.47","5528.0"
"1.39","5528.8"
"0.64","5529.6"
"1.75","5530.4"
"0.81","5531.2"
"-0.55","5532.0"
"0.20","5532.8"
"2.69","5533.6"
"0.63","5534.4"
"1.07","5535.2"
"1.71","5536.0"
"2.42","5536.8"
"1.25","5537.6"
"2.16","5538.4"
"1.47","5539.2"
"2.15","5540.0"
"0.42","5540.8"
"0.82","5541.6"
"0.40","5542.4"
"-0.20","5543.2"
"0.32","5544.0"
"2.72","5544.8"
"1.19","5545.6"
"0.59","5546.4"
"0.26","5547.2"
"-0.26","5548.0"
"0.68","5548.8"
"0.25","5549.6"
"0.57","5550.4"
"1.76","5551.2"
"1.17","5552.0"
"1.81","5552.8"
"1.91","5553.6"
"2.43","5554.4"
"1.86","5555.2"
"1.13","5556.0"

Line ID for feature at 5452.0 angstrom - Hbeta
